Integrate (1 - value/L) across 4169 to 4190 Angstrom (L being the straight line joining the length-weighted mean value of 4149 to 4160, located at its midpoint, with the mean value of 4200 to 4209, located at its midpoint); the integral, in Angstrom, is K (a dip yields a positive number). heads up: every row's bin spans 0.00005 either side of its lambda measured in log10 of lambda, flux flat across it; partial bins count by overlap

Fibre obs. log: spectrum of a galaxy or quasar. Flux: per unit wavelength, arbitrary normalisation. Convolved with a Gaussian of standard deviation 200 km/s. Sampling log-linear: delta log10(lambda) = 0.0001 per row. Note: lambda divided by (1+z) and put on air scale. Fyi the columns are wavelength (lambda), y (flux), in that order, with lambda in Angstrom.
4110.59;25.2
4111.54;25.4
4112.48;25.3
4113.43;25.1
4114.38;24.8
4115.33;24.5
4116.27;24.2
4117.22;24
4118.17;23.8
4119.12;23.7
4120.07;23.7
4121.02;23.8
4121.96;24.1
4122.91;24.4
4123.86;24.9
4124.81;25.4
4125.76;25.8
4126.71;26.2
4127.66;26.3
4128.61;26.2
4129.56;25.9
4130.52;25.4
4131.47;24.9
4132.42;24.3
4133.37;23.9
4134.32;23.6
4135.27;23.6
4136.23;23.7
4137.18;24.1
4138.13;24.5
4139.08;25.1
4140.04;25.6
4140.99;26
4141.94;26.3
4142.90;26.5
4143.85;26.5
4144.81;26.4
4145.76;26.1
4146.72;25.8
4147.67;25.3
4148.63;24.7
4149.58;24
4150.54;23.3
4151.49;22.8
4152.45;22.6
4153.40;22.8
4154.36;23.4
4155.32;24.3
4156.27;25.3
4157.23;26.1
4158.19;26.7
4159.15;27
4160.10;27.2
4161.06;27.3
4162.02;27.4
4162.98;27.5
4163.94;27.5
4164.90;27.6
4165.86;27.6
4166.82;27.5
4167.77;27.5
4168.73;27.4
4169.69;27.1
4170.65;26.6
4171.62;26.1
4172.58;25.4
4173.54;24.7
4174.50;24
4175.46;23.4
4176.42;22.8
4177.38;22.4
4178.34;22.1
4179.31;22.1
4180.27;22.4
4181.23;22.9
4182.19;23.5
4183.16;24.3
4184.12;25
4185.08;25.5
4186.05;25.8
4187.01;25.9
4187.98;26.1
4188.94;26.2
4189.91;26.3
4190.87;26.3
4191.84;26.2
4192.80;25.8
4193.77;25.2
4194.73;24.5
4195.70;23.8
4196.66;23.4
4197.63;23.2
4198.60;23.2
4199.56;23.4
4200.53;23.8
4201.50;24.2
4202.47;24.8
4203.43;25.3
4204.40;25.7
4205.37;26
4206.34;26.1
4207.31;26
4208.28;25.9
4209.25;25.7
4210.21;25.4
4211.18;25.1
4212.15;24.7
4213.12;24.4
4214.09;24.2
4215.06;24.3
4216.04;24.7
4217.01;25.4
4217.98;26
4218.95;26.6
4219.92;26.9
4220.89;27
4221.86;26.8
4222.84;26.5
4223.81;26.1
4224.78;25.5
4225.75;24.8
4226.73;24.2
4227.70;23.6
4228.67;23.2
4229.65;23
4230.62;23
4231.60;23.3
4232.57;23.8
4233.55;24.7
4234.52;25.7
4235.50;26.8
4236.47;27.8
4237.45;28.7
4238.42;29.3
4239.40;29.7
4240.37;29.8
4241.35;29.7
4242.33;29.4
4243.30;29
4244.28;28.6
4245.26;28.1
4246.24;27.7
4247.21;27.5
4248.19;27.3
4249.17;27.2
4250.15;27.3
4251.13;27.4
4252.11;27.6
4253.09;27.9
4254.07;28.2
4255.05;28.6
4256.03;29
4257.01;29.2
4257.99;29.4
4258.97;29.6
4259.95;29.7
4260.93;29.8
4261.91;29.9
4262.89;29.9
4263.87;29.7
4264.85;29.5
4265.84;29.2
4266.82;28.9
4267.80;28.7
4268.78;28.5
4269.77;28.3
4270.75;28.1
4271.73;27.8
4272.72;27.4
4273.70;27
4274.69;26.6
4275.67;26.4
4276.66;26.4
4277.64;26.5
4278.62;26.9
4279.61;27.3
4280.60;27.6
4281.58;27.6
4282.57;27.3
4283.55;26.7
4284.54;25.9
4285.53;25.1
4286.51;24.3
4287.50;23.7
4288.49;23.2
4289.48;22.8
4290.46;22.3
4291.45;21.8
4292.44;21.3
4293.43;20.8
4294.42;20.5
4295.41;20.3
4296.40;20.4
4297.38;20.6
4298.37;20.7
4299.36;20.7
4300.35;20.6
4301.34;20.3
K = 0.28 Angstrom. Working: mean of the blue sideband 24.5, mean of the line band 24.6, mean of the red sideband 25.3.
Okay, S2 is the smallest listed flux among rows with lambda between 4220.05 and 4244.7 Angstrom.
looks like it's 23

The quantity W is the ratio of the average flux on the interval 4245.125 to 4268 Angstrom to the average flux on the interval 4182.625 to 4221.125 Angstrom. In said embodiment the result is 1.14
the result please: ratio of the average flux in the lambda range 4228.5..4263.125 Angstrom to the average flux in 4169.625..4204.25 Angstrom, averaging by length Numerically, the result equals 1.13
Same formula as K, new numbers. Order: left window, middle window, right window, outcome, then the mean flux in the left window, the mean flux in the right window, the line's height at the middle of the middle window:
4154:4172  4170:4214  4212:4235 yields 1.94 Angstrom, 26.7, 24.9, 25.9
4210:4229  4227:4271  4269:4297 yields -4.60 Angstrom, 25.3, 25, 25.2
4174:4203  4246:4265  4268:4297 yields -2.84 Angstrom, 24.3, 25.1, 24.9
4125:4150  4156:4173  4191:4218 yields -1.26 Angstrom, 25.3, 24.9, 25.1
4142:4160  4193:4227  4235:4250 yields 2.62 Angstrom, 25.1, 28.4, 27.2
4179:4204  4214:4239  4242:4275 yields 1.06 Angstrom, 24.6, 28.5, 26.6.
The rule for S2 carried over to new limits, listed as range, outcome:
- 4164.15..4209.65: 22.1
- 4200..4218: 23.8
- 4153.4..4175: 22.8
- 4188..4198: 23.2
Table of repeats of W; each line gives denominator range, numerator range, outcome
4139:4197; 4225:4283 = 1.09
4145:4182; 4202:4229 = 1.01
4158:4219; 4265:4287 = 1.08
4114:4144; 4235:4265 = 1.15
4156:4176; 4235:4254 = 1.07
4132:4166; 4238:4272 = 1.13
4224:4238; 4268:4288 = 1.08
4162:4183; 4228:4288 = 1.09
